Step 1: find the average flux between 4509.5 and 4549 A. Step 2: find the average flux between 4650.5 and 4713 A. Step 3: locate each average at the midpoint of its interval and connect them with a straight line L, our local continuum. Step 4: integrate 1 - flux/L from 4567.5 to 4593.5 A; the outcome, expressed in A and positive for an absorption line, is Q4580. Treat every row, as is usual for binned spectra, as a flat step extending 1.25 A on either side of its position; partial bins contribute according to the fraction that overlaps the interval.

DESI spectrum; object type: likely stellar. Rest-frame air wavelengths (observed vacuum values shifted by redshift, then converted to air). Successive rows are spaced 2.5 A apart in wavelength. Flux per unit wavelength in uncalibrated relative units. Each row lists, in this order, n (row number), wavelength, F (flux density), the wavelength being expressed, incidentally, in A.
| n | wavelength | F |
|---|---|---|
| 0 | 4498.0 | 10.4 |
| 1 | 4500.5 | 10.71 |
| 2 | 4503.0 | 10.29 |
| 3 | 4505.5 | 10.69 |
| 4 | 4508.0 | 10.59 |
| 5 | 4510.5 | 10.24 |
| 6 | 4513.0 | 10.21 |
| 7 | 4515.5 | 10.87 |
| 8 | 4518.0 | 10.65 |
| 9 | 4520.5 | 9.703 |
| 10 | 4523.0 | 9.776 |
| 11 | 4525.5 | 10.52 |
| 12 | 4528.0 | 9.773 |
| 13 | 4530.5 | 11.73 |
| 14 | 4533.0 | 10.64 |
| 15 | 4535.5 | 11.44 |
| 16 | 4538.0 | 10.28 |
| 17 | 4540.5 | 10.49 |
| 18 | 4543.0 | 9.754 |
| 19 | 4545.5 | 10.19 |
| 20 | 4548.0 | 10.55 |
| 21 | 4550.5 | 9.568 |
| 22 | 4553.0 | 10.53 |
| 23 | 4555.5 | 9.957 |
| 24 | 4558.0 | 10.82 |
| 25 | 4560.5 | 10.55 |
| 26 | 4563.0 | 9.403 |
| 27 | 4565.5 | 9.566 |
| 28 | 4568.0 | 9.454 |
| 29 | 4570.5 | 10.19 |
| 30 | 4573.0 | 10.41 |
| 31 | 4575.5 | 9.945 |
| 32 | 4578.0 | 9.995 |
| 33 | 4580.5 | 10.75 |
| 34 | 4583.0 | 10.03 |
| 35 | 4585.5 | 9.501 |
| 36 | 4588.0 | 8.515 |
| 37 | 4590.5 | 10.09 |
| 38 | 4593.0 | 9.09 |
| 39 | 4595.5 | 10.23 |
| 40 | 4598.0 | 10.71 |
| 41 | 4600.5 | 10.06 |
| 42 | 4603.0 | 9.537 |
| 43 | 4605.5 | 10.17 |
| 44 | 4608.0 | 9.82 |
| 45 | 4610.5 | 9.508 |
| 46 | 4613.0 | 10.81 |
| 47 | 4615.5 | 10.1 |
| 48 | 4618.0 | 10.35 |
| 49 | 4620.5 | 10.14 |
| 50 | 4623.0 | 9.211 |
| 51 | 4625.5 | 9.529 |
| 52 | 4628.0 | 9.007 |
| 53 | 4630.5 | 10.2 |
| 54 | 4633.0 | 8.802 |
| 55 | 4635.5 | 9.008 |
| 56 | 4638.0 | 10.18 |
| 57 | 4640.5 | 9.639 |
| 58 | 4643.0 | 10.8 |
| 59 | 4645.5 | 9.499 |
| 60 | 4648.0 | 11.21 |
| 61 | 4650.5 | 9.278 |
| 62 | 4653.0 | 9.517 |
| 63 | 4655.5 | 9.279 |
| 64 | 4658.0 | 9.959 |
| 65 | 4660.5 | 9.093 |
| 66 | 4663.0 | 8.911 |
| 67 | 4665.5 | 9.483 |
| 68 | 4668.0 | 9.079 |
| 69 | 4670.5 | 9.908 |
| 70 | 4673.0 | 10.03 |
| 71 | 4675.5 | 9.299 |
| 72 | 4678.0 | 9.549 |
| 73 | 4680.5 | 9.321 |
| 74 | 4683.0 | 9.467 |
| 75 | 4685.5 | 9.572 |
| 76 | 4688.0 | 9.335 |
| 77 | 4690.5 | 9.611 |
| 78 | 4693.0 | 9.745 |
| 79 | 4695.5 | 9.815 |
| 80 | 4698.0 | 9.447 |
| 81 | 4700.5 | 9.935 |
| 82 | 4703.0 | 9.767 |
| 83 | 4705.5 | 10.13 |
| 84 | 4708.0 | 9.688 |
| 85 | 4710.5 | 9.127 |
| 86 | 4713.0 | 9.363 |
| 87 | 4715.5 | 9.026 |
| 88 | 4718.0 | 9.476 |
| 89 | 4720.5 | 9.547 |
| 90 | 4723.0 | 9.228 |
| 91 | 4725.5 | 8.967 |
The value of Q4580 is 0.7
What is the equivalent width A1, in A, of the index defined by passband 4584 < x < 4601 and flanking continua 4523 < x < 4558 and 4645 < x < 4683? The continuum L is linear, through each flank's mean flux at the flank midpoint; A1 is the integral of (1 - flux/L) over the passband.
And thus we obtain 0.5 A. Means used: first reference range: 10.4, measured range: 9.73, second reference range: 9.56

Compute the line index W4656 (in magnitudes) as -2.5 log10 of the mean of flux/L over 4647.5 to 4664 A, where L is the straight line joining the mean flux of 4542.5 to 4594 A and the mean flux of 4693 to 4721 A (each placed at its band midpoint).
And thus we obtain 0.02 mag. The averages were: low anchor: 9.95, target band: 9.54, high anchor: 9.58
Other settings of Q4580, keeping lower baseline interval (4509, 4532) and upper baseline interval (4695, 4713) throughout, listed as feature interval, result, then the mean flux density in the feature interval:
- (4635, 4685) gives 1.1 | 9.63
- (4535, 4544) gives -0.1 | 10.4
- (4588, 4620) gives 0.3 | 9.98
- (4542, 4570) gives 0.6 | 10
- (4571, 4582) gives -0.1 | 10.3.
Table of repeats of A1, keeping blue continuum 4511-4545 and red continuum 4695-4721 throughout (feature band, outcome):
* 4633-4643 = 0.3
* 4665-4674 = 0.1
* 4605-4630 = 0.4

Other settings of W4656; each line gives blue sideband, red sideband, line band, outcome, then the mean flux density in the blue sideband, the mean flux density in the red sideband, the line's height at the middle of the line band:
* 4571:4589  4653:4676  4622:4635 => 0.04 mag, 9.91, 9.46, 9.65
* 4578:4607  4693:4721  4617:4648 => 0.00 mag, 9.88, 9.58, 9.78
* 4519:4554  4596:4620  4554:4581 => 0.02 mag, 10.4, 10.1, 10.3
